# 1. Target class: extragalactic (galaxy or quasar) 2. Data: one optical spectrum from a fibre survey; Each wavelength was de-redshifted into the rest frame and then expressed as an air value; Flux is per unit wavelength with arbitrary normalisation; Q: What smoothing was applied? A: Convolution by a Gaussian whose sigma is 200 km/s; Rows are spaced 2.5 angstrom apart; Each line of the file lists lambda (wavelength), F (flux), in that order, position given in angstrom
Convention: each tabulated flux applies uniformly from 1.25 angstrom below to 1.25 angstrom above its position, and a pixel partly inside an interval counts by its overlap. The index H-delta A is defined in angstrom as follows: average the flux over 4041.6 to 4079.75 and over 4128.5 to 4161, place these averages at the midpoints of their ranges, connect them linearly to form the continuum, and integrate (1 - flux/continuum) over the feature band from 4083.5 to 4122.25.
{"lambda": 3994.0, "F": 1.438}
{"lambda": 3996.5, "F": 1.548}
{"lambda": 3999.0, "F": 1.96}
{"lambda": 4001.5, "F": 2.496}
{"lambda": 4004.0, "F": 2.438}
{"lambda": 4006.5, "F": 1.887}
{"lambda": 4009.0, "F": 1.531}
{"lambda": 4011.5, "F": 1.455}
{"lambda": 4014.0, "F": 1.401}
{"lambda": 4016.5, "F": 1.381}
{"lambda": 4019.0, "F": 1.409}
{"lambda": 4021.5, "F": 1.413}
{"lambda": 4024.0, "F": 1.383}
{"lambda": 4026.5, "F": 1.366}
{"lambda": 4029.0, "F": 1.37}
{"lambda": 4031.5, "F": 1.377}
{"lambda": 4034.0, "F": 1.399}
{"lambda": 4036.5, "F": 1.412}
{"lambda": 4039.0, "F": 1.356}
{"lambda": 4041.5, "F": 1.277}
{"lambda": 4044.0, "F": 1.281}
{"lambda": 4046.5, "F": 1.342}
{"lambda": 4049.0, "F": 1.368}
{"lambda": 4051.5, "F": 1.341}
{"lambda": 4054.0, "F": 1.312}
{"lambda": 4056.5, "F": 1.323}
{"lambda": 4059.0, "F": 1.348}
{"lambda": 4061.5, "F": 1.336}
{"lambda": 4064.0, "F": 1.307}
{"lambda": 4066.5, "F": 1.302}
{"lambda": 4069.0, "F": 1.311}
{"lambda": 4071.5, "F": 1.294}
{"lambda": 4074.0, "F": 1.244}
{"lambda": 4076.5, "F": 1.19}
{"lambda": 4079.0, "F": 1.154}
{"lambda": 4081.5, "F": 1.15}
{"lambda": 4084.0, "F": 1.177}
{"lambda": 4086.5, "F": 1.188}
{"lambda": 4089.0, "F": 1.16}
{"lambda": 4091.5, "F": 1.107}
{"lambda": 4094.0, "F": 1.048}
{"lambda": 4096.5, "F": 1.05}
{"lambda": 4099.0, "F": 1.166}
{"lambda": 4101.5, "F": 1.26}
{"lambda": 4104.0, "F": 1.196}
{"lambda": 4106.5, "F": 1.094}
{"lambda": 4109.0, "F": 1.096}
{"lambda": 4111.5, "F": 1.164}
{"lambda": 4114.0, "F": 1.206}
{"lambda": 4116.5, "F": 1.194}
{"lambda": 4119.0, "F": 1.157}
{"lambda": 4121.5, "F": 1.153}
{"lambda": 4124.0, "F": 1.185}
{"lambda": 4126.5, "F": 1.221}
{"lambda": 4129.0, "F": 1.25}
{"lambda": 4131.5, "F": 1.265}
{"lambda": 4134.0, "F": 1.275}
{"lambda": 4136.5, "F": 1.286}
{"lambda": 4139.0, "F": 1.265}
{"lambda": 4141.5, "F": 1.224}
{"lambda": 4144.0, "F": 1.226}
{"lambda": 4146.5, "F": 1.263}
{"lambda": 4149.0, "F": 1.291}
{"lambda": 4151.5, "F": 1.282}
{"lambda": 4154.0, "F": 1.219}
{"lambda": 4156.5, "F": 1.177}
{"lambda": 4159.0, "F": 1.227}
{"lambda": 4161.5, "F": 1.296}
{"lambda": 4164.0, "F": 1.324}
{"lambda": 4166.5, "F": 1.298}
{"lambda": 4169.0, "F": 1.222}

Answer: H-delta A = 3.8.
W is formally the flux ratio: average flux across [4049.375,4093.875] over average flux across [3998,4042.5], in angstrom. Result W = 0.79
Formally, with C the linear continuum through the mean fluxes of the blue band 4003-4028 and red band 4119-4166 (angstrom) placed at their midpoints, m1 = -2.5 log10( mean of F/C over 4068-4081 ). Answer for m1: 0.15 mag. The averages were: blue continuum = 1.56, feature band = 1.23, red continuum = 1.24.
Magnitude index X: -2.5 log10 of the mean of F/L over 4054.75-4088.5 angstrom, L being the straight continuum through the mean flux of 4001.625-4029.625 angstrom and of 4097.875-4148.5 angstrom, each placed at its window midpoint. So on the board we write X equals 0.114 mag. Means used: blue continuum 1.59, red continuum 1.21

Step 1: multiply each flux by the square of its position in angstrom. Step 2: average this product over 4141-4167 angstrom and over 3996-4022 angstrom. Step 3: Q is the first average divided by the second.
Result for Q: 0.8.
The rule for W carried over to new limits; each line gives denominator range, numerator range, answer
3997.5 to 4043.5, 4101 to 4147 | 0.77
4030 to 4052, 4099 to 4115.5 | 0.87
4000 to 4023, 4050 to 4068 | 0.77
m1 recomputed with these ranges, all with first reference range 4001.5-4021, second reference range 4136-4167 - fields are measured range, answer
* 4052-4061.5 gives 0.17 mag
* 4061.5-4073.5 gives 0.16 mag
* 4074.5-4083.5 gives 0.25 mag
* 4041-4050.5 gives 0.20 mag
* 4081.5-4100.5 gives 0.27 mag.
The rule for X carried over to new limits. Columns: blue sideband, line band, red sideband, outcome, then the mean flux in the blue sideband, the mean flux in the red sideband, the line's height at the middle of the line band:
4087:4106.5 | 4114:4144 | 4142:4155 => -0.011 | 1.14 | 1.26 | 1.21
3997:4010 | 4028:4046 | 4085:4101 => 0.248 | 2.04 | 1.13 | 1.7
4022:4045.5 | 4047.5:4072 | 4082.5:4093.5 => -0.056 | 1.36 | 1.15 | 1.26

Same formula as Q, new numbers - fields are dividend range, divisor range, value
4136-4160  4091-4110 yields 1.13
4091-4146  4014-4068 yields 0.91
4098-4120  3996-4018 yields 0.69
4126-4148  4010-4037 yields 0.95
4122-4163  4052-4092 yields 1.03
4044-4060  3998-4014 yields 0.71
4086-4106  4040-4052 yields 0.89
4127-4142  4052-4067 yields 0.99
